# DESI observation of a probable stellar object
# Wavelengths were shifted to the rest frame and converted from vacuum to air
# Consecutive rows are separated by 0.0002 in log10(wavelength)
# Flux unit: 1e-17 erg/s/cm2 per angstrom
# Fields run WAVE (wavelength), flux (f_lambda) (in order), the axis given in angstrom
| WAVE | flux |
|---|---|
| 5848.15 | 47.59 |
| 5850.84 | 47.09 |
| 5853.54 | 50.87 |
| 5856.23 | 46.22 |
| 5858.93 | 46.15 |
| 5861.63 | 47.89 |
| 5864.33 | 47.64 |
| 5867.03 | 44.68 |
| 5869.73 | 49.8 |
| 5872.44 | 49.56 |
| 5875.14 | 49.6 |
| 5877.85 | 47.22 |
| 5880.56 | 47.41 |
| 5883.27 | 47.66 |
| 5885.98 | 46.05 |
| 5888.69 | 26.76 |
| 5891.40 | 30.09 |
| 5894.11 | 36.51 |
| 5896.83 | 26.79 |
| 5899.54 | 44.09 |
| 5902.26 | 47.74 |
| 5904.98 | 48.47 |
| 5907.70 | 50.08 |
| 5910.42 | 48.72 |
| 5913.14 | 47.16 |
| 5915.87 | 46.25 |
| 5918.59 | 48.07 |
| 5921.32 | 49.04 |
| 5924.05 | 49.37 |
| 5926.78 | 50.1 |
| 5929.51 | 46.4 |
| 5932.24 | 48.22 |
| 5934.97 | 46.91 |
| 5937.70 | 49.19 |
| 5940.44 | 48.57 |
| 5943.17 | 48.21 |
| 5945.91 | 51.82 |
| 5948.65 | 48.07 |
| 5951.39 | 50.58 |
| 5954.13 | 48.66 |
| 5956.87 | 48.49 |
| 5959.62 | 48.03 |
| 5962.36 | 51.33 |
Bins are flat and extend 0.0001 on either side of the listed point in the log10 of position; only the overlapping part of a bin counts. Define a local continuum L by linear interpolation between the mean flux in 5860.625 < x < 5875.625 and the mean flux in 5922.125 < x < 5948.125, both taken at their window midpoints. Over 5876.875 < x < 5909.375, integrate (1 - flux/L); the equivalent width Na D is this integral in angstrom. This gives 4.56 angstrom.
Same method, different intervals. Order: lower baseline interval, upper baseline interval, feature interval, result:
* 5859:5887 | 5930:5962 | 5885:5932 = 4.41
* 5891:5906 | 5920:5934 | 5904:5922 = -1.75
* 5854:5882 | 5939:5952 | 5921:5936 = 0.21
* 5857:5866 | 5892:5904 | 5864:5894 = -0.45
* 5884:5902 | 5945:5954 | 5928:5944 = -0.45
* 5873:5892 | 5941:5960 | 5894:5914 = 0.39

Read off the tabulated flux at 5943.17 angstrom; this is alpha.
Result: 48.21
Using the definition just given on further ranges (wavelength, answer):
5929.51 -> 46.4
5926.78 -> 50.1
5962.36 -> 51.33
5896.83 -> 26.79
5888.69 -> 26.76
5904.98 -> 48.47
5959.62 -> 48.03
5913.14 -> 47.16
